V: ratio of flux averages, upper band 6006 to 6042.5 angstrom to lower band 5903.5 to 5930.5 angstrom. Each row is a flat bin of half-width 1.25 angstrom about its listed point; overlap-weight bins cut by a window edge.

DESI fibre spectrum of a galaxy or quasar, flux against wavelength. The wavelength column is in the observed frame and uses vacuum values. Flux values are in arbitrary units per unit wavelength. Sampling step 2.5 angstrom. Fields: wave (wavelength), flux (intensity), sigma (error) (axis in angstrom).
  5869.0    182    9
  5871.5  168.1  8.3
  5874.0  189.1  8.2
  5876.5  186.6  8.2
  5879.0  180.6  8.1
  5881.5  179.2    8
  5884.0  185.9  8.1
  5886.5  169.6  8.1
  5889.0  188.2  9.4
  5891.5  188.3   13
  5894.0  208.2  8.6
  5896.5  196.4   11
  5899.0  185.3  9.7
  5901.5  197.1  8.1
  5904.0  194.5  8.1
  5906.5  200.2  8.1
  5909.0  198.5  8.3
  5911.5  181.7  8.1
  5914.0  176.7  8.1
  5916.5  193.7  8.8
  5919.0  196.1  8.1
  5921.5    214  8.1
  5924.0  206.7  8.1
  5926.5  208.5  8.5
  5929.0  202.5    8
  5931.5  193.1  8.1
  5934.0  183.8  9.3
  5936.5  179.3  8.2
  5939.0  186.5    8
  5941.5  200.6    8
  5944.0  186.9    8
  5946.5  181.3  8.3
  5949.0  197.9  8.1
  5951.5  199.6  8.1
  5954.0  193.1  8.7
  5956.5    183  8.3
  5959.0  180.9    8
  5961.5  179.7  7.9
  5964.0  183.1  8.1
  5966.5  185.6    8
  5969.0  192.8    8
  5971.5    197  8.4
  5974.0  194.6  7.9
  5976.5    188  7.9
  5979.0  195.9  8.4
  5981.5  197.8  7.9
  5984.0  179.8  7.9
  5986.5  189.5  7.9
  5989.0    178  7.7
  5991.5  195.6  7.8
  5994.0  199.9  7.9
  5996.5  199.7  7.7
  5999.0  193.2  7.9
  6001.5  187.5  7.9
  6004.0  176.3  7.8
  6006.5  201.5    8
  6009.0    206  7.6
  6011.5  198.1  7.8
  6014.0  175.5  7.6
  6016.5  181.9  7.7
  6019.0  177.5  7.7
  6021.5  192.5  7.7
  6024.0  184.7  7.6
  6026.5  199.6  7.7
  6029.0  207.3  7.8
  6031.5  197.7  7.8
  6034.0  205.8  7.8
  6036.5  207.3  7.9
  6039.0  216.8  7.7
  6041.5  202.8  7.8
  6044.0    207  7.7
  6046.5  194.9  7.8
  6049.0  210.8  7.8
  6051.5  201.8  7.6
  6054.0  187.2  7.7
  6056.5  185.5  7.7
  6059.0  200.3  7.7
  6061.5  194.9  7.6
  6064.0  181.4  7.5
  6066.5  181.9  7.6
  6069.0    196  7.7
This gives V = 1.00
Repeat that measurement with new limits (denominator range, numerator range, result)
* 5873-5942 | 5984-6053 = 1.02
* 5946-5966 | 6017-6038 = 1.05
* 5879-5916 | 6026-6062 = 1.07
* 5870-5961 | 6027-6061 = 1.06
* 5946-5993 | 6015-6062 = 1.04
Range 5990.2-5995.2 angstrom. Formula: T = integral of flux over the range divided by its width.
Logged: 198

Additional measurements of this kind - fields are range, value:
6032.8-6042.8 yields 208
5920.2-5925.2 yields 210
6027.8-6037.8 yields 205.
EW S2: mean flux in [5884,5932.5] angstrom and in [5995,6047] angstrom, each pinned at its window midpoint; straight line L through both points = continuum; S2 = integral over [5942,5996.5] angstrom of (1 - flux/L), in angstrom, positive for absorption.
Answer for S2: 1.5 angstrom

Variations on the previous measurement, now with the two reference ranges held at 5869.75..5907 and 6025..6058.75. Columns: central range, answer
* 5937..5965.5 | 0.8 angstrom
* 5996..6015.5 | 0.6 angstrom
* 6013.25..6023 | 0.8 angstrom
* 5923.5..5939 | -0.2 angstrom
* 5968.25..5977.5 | 0.1 angstrom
